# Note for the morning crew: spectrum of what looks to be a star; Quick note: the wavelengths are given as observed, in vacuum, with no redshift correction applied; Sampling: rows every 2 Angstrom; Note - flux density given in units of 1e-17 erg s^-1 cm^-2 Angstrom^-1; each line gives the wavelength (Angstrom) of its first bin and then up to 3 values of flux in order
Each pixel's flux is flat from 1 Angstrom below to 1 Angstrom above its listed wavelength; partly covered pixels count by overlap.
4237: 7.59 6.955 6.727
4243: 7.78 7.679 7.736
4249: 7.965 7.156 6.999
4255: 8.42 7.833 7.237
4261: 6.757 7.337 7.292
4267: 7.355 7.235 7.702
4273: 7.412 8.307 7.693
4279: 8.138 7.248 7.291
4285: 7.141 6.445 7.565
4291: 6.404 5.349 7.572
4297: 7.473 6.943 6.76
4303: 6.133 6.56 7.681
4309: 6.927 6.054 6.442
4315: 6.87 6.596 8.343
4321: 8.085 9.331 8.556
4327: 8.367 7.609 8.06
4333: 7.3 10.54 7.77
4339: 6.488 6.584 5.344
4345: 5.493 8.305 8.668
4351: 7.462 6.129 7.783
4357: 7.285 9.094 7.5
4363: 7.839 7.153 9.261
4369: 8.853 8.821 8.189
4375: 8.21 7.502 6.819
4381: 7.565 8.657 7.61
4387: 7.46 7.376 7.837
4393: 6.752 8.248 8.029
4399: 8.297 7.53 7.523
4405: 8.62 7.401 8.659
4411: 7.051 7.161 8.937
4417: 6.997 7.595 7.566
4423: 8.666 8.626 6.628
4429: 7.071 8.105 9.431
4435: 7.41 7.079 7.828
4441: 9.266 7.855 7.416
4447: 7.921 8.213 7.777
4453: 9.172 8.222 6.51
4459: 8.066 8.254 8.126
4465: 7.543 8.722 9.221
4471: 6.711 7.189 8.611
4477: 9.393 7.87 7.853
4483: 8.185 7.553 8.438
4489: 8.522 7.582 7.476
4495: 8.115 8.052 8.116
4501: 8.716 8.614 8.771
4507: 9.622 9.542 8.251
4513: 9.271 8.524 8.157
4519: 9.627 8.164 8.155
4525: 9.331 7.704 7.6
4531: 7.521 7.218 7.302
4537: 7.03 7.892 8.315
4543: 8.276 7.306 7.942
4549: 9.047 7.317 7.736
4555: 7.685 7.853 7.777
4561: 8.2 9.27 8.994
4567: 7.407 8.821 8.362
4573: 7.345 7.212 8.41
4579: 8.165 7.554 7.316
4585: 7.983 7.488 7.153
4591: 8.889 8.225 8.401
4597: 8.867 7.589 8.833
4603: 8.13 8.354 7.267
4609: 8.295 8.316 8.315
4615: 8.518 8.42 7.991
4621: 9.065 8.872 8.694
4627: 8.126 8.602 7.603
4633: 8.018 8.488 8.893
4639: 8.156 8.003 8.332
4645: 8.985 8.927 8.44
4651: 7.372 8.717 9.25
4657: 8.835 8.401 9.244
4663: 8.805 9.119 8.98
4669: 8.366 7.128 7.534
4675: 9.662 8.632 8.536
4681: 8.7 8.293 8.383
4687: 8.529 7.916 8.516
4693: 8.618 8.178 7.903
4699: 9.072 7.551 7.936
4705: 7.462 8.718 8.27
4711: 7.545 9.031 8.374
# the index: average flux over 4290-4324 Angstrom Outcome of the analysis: 7.03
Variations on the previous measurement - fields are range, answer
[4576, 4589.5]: 7.75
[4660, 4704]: 8.44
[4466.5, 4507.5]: 8.23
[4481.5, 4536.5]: 8.29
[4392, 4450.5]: 7.86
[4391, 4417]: 7.82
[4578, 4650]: 8.26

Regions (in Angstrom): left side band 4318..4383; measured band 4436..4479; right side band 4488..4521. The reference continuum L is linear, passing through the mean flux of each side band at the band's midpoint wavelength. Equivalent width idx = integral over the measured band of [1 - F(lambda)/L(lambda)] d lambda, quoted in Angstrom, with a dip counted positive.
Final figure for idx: 1.5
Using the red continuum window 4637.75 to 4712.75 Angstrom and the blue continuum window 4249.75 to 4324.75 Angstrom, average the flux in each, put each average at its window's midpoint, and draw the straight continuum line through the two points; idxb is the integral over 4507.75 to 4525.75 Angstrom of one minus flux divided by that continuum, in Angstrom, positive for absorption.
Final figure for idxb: -1.9 Angstrom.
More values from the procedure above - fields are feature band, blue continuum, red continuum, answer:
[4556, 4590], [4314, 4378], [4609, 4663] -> 1.5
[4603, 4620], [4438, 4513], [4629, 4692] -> 0.5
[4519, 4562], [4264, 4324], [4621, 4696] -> 0.9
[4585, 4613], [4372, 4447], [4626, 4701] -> 0.5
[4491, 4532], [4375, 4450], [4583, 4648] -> -2.0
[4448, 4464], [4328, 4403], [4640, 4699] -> -0.2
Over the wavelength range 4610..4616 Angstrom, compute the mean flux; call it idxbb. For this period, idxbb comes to 8.38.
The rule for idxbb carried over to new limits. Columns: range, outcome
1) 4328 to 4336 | 8.38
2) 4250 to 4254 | 7.08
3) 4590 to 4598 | 8.6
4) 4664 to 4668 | 9.05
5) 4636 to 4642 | 8.35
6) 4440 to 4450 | 8.13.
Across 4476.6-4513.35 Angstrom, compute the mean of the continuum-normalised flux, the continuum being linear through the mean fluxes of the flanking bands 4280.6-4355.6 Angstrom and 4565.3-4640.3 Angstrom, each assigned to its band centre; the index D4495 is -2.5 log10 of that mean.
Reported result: -0.075 mag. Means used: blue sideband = 7.25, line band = 8.39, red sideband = 8.17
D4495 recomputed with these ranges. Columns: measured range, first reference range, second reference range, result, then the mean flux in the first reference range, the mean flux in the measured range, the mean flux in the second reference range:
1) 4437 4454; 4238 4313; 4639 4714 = -0.053 mag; 7.21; 8.12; 8.43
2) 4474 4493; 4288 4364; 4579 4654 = -0.047 mag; 7.35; 8.18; 8.25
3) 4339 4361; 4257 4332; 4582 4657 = 0.043 mag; 7.31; 7.19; 8.3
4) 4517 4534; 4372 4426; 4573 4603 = -0.032 mag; 7.81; 8.16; 7.99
